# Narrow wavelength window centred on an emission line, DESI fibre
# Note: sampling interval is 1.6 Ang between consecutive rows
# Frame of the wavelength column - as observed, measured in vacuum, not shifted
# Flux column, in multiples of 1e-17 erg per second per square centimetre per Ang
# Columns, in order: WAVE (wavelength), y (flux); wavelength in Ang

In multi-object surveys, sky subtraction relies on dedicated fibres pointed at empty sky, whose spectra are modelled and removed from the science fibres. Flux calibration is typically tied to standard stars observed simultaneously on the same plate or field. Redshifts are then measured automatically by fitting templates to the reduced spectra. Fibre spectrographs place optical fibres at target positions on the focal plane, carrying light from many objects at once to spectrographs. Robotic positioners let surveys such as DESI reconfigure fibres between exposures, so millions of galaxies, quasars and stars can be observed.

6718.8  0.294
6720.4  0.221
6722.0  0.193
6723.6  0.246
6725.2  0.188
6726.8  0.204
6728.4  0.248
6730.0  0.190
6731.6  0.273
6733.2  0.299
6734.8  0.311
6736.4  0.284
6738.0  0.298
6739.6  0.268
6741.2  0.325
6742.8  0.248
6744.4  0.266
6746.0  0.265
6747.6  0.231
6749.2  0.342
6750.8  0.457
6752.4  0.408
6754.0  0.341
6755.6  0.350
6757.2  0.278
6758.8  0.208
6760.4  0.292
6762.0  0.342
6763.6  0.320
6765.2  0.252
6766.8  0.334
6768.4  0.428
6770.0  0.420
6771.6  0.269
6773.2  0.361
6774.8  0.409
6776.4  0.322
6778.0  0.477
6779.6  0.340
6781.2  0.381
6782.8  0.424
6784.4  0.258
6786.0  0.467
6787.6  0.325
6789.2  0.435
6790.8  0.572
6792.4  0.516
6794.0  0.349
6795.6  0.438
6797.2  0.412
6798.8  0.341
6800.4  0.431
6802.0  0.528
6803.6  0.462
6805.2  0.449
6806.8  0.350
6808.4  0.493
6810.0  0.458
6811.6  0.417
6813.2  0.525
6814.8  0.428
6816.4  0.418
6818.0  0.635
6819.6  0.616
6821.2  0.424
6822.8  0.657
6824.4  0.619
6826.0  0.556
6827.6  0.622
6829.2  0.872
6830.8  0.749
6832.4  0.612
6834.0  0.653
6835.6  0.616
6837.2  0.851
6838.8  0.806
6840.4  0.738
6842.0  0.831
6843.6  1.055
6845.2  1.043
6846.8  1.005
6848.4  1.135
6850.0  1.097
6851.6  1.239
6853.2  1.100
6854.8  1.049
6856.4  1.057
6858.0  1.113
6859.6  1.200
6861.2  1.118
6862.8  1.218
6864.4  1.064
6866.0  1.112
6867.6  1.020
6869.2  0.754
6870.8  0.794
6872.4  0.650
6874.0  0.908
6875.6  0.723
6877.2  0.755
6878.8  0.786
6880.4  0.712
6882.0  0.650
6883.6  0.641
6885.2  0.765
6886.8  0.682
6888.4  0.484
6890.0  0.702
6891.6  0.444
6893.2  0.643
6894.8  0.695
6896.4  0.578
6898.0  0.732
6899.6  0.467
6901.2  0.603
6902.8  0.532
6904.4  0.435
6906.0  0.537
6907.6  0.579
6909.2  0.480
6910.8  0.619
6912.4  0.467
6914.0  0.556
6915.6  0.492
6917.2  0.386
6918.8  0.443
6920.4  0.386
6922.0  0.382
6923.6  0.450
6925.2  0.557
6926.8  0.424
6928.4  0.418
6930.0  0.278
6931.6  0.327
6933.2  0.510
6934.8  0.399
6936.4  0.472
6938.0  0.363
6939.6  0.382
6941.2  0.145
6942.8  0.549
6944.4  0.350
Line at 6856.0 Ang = C IV 1549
